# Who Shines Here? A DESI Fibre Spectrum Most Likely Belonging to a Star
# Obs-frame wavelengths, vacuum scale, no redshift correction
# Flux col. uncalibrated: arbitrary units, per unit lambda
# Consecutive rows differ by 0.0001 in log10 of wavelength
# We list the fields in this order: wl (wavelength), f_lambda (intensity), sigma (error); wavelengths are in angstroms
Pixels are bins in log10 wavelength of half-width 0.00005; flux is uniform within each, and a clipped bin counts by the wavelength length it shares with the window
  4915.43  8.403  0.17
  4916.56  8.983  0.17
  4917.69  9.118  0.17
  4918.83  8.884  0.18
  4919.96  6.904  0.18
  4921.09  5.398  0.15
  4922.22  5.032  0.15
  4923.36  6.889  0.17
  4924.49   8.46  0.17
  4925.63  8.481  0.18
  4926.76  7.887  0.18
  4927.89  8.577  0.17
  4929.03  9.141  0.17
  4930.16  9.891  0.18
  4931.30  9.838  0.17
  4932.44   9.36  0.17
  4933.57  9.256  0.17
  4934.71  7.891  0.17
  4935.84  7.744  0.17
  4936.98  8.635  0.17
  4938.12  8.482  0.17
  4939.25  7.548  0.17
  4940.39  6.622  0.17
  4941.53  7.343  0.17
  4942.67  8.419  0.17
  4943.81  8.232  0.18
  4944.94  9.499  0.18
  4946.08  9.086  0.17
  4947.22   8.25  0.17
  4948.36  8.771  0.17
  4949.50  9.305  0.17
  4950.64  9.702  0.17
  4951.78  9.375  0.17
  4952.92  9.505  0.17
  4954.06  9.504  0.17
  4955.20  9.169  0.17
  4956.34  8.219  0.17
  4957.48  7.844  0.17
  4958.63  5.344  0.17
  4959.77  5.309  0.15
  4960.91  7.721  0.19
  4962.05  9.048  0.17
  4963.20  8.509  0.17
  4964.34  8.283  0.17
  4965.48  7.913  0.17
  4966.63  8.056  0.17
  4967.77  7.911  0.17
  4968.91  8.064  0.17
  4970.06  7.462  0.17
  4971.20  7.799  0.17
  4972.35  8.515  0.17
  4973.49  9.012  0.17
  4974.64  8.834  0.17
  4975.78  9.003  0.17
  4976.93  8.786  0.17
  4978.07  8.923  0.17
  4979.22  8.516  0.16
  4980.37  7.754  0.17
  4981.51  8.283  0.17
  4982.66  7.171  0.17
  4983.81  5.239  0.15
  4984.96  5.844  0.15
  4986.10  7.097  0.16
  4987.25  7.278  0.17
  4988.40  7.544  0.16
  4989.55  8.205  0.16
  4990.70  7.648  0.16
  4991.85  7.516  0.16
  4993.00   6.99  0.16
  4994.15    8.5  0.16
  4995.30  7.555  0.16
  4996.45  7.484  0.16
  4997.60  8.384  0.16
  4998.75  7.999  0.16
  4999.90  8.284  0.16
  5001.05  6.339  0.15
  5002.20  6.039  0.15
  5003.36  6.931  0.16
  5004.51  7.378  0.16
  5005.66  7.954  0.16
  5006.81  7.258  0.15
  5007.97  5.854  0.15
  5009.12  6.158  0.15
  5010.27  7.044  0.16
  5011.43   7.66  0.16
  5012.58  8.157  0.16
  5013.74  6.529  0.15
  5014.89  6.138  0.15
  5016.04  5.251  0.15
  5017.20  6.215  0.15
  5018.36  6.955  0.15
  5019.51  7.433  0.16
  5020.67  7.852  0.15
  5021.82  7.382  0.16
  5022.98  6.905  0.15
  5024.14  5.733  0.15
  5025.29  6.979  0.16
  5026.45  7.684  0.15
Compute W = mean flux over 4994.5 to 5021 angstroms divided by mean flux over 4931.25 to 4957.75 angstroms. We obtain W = 0.8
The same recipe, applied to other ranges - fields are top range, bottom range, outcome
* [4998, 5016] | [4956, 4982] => 0.87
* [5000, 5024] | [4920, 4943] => 0.86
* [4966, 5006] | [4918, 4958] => 0.92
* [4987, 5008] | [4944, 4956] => 0.81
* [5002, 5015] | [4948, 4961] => 0.84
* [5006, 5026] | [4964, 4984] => 0.84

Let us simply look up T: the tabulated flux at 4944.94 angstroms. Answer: 9.499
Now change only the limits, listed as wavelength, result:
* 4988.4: 7.544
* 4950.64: 9.702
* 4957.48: 7.844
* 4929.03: 9.141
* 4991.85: 7.516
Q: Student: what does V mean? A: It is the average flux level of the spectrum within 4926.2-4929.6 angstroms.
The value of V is 8.55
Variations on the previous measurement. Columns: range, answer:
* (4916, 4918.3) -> 9.03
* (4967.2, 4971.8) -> 7.81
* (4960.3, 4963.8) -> 8.39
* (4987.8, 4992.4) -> 7.72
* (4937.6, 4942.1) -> 7.49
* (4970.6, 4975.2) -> 8.53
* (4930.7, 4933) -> 9.57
